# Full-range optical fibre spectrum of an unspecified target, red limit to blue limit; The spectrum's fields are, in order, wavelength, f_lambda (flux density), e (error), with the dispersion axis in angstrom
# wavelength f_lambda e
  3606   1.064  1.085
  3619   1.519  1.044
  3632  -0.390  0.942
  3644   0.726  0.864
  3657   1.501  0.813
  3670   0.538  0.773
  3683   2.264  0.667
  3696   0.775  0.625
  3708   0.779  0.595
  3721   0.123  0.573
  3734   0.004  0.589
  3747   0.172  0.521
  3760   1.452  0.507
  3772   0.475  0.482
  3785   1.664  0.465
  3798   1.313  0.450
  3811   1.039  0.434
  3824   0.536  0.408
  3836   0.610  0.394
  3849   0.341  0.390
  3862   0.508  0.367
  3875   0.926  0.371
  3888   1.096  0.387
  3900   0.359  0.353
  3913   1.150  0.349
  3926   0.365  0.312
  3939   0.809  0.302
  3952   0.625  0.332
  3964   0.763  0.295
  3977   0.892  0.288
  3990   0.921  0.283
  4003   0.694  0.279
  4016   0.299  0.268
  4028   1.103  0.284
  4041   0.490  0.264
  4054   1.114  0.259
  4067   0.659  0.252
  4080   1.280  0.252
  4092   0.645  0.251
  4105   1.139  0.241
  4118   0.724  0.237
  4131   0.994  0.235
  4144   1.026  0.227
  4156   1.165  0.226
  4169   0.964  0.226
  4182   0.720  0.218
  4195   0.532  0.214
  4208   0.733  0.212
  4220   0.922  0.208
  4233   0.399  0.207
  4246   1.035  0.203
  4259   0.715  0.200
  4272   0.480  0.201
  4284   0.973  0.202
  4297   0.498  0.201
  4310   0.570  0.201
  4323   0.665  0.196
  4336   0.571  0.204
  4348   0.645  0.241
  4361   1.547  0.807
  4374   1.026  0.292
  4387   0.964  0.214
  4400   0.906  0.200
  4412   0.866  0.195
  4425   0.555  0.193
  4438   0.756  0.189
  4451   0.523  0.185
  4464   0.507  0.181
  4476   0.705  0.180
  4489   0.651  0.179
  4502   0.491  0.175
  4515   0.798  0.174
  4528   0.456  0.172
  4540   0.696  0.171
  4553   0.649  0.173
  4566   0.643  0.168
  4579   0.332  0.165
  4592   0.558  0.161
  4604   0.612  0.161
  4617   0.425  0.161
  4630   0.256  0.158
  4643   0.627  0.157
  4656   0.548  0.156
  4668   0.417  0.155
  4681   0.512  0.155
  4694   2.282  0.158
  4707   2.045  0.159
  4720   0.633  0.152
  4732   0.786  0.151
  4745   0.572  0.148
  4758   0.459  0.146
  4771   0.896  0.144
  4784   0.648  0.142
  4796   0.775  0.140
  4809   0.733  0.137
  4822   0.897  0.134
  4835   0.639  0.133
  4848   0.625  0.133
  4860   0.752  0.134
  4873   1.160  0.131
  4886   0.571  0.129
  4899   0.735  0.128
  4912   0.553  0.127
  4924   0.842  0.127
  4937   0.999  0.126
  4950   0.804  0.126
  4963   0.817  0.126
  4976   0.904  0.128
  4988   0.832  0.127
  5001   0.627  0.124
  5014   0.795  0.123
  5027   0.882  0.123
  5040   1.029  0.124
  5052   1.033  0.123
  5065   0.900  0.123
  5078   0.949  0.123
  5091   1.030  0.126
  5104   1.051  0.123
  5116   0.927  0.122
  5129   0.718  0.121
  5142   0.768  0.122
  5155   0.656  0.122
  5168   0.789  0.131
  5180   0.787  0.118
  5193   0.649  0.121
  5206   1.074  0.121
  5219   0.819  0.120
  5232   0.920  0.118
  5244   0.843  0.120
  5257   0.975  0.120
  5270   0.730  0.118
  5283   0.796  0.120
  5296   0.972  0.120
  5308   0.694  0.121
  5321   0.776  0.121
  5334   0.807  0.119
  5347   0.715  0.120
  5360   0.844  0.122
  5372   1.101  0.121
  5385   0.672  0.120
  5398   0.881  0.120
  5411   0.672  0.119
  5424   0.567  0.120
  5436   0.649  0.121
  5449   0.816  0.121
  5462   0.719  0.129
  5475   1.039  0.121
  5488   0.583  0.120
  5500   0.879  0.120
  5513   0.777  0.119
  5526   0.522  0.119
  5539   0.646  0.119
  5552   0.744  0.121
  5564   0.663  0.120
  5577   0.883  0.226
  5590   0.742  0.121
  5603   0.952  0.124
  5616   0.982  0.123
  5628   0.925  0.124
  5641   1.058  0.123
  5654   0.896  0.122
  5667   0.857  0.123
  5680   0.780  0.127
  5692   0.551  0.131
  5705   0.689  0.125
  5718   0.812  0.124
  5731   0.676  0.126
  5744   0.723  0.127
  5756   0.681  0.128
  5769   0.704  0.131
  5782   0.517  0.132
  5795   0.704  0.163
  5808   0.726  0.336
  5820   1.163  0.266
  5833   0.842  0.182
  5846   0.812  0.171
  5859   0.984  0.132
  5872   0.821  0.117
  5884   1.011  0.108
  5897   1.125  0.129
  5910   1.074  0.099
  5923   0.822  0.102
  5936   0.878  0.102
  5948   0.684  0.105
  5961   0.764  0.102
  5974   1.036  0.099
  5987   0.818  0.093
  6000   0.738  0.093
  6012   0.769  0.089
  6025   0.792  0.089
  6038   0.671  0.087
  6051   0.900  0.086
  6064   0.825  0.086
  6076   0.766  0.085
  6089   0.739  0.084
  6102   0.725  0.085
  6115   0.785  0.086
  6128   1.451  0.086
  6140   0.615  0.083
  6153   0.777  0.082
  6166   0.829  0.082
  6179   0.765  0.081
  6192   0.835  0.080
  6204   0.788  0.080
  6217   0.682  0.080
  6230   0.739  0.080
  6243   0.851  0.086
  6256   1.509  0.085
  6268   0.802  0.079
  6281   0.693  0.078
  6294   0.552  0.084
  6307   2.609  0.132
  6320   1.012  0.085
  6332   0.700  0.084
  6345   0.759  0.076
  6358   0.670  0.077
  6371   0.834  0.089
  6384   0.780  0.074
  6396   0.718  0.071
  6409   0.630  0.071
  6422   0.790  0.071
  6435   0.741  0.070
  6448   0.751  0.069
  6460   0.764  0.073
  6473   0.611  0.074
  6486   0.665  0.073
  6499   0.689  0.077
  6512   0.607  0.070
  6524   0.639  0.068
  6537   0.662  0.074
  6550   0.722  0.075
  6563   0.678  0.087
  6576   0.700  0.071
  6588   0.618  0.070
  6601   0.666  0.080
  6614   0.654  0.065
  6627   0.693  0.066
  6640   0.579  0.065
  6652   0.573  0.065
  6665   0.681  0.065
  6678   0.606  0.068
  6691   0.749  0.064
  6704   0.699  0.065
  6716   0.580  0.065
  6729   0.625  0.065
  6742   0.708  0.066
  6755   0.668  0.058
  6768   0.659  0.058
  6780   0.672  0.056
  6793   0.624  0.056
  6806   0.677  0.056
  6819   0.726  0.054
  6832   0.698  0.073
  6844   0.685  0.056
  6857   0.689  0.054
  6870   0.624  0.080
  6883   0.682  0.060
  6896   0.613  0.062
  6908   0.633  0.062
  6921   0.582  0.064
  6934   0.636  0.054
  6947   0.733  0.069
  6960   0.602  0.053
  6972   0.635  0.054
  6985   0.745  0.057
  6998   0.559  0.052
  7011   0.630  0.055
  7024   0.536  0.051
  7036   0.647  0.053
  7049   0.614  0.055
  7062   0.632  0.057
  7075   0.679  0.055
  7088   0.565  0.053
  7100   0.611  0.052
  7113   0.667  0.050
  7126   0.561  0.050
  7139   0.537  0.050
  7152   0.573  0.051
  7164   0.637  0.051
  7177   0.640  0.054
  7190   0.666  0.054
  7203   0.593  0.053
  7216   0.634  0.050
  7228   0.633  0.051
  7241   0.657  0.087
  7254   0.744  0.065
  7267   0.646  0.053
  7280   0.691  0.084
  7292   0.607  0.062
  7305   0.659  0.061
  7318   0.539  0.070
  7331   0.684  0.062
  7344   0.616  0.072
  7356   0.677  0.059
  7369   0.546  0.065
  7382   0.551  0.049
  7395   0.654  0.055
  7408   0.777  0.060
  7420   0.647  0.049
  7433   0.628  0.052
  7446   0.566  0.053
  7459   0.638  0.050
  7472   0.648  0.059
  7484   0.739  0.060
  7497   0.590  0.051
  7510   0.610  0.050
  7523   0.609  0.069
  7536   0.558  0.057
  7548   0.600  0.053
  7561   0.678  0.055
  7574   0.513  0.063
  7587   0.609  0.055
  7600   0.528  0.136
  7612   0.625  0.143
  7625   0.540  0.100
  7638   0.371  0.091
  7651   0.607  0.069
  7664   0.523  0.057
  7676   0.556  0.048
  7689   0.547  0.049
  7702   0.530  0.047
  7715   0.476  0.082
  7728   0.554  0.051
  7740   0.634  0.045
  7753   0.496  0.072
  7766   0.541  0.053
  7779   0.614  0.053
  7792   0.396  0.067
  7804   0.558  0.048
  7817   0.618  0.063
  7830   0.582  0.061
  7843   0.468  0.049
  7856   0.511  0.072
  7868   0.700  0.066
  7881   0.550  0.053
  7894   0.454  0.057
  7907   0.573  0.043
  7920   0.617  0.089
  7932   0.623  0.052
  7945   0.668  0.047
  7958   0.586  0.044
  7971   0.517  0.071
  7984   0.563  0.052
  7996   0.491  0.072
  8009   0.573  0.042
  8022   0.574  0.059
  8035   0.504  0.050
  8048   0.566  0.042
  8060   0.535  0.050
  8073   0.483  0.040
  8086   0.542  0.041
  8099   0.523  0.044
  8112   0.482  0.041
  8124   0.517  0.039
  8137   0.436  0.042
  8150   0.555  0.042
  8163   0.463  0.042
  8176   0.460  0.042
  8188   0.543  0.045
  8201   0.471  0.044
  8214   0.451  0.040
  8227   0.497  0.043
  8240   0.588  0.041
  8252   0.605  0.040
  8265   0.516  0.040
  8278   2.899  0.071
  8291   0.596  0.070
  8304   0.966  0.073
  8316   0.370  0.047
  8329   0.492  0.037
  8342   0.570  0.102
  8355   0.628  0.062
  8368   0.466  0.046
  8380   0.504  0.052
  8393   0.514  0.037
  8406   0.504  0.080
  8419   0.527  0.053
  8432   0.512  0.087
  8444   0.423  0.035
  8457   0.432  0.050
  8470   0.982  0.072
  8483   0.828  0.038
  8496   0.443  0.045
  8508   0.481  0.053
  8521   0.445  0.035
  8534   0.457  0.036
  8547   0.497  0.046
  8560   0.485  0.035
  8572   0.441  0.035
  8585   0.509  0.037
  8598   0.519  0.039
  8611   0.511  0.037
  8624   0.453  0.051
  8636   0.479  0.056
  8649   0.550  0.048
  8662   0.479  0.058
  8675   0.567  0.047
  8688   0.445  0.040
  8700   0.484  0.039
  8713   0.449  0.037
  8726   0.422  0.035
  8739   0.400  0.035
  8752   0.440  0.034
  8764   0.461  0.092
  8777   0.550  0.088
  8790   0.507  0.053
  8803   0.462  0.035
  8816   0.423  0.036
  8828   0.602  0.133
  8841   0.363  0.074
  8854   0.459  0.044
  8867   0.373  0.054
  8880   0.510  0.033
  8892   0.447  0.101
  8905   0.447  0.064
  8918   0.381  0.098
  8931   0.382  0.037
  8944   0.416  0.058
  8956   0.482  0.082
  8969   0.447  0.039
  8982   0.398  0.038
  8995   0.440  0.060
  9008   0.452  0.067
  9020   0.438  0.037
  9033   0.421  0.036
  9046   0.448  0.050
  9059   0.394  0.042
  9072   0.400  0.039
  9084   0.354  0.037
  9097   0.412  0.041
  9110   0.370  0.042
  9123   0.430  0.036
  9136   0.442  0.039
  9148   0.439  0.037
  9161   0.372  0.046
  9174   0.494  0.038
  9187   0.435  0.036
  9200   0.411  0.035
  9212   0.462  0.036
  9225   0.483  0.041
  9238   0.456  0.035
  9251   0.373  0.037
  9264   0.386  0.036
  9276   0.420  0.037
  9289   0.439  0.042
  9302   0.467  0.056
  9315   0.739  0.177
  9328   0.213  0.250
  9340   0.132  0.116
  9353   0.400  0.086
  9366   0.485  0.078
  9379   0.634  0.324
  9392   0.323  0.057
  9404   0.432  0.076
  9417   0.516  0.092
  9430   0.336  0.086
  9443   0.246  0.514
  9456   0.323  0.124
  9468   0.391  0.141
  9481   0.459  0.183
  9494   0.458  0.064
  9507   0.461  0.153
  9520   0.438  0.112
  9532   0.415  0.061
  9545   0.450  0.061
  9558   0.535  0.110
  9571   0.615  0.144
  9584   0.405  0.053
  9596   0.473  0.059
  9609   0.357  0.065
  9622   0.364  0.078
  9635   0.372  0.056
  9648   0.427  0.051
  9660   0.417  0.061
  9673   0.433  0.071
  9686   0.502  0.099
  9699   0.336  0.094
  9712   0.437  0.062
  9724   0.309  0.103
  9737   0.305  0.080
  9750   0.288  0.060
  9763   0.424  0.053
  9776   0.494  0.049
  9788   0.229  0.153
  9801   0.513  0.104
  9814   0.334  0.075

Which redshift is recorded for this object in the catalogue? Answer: 0.26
